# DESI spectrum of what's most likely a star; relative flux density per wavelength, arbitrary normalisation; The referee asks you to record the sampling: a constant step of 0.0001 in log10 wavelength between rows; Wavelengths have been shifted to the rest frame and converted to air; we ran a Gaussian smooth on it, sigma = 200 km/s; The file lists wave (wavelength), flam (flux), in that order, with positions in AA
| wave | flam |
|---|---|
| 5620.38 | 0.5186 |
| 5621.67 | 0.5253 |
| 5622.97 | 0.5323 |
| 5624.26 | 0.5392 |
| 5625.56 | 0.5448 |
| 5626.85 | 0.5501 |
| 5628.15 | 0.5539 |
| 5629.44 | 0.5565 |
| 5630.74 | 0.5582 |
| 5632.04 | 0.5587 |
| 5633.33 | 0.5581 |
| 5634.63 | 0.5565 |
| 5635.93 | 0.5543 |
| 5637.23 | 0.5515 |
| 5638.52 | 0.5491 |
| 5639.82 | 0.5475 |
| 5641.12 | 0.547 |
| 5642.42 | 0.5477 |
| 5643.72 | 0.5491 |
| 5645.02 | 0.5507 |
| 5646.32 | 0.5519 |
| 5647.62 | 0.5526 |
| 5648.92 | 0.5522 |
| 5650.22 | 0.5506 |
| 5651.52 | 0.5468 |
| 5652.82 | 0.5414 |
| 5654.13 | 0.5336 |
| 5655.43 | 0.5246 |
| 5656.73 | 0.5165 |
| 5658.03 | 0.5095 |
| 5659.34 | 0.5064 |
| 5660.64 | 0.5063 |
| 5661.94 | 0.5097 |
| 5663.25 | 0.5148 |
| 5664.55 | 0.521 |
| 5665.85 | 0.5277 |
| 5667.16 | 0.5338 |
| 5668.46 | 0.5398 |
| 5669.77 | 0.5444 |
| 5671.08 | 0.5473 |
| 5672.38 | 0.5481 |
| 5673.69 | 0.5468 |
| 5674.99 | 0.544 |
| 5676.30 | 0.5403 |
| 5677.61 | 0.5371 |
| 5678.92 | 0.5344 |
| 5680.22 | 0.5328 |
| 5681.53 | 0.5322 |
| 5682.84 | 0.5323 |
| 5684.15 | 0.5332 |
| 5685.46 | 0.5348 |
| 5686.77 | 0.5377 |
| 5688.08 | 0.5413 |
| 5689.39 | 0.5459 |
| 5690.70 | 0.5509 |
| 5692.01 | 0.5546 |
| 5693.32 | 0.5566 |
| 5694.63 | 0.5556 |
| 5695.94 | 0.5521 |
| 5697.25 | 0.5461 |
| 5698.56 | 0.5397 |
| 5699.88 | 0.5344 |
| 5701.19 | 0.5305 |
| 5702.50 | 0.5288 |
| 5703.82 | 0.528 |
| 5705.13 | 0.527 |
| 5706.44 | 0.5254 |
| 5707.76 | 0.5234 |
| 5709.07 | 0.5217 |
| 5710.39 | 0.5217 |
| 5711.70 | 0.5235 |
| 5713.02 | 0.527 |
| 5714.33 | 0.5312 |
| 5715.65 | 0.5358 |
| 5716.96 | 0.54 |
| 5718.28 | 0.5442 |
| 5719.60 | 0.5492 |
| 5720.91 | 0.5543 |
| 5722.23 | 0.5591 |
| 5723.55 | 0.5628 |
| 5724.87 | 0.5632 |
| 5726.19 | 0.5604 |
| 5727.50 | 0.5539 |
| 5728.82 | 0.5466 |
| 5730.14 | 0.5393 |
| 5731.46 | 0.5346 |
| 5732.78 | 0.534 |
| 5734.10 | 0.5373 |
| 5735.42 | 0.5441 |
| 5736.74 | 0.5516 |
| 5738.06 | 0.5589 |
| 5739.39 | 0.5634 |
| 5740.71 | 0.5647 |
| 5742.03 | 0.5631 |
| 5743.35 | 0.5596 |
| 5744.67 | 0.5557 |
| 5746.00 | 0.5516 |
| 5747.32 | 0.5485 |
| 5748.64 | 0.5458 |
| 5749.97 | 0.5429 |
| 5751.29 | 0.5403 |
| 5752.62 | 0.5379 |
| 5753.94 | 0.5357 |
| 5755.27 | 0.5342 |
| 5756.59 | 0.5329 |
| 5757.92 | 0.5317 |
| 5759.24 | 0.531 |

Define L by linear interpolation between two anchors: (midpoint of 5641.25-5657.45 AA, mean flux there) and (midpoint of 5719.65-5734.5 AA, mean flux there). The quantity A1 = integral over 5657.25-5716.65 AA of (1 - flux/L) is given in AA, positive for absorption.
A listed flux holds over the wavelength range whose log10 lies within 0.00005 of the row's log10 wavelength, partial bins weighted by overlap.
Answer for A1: 1.4 AA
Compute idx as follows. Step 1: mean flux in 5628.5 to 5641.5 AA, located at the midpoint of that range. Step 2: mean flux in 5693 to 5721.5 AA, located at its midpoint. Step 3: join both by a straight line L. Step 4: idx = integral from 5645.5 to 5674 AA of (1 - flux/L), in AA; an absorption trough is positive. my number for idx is 0.8 AA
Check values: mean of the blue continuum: 0.554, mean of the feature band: 0.533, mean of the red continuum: 0.536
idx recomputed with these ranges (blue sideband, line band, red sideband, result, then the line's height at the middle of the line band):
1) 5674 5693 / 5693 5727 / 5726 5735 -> 0.1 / 0.542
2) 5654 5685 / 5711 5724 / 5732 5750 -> 0.1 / 0.544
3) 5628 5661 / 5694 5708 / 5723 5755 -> 0.3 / 0.547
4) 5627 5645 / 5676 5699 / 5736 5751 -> 0.5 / 0.554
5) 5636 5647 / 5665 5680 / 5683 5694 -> 0.2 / 0.546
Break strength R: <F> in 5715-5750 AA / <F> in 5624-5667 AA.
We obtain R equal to 1.0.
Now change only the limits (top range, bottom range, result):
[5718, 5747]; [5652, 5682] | 1.04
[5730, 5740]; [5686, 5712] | 1.01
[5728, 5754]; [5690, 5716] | 1.02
